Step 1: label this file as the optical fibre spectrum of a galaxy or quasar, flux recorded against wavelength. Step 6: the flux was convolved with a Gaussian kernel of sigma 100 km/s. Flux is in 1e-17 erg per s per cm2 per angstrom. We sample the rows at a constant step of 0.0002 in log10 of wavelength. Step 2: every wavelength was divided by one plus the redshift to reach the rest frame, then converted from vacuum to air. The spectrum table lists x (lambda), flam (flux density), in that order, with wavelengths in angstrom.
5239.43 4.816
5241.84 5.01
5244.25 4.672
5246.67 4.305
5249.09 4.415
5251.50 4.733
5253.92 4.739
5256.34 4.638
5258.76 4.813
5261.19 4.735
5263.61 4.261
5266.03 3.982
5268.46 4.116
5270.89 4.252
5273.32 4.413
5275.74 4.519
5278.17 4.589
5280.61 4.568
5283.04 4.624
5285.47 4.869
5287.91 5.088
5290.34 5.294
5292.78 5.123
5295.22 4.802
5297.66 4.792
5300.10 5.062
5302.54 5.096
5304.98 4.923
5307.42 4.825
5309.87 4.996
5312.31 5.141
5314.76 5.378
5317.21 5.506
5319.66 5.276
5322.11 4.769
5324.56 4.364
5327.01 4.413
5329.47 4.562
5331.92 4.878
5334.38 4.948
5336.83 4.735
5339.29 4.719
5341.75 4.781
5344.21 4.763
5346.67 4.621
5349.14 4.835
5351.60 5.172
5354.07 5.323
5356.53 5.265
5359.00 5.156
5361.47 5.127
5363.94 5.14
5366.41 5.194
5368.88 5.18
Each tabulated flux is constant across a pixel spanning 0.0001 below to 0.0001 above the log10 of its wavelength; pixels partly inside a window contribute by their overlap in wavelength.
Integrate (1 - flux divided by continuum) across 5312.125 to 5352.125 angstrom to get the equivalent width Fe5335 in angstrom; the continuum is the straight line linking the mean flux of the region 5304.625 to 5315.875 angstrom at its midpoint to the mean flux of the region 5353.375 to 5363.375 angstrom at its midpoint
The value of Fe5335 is 2.1 angstrom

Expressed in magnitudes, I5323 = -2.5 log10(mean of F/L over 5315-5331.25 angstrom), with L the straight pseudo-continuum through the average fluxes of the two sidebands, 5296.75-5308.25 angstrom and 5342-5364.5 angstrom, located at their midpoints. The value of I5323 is 0.03 mag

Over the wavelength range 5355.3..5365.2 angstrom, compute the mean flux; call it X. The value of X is 5.17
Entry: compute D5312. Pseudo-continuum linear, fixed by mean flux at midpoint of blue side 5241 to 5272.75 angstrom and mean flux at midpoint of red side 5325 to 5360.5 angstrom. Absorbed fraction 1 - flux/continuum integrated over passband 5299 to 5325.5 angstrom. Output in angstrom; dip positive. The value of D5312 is -1.7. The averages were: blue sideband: 4.5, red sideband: 4.86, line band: 5.04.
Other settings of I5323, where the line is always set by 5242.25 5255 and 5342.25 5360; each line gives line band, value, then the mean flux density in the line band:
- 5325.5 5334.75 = 0.06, 4.67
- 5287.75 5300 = -0.05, 5.02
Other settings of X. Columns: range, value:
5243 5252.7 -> 4.54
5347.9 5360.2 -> 5.15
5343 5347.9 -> 4.69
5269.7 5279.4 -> 4.44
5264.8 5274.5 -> 4.19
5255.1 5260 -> 4.72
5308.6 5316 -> 5.17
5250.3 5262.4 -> 4.73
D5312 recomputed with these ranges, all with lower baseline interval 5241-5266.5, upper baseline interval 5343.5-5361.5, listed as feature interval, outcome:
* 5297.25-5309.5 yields -0.4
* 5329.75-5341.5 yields 0.4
